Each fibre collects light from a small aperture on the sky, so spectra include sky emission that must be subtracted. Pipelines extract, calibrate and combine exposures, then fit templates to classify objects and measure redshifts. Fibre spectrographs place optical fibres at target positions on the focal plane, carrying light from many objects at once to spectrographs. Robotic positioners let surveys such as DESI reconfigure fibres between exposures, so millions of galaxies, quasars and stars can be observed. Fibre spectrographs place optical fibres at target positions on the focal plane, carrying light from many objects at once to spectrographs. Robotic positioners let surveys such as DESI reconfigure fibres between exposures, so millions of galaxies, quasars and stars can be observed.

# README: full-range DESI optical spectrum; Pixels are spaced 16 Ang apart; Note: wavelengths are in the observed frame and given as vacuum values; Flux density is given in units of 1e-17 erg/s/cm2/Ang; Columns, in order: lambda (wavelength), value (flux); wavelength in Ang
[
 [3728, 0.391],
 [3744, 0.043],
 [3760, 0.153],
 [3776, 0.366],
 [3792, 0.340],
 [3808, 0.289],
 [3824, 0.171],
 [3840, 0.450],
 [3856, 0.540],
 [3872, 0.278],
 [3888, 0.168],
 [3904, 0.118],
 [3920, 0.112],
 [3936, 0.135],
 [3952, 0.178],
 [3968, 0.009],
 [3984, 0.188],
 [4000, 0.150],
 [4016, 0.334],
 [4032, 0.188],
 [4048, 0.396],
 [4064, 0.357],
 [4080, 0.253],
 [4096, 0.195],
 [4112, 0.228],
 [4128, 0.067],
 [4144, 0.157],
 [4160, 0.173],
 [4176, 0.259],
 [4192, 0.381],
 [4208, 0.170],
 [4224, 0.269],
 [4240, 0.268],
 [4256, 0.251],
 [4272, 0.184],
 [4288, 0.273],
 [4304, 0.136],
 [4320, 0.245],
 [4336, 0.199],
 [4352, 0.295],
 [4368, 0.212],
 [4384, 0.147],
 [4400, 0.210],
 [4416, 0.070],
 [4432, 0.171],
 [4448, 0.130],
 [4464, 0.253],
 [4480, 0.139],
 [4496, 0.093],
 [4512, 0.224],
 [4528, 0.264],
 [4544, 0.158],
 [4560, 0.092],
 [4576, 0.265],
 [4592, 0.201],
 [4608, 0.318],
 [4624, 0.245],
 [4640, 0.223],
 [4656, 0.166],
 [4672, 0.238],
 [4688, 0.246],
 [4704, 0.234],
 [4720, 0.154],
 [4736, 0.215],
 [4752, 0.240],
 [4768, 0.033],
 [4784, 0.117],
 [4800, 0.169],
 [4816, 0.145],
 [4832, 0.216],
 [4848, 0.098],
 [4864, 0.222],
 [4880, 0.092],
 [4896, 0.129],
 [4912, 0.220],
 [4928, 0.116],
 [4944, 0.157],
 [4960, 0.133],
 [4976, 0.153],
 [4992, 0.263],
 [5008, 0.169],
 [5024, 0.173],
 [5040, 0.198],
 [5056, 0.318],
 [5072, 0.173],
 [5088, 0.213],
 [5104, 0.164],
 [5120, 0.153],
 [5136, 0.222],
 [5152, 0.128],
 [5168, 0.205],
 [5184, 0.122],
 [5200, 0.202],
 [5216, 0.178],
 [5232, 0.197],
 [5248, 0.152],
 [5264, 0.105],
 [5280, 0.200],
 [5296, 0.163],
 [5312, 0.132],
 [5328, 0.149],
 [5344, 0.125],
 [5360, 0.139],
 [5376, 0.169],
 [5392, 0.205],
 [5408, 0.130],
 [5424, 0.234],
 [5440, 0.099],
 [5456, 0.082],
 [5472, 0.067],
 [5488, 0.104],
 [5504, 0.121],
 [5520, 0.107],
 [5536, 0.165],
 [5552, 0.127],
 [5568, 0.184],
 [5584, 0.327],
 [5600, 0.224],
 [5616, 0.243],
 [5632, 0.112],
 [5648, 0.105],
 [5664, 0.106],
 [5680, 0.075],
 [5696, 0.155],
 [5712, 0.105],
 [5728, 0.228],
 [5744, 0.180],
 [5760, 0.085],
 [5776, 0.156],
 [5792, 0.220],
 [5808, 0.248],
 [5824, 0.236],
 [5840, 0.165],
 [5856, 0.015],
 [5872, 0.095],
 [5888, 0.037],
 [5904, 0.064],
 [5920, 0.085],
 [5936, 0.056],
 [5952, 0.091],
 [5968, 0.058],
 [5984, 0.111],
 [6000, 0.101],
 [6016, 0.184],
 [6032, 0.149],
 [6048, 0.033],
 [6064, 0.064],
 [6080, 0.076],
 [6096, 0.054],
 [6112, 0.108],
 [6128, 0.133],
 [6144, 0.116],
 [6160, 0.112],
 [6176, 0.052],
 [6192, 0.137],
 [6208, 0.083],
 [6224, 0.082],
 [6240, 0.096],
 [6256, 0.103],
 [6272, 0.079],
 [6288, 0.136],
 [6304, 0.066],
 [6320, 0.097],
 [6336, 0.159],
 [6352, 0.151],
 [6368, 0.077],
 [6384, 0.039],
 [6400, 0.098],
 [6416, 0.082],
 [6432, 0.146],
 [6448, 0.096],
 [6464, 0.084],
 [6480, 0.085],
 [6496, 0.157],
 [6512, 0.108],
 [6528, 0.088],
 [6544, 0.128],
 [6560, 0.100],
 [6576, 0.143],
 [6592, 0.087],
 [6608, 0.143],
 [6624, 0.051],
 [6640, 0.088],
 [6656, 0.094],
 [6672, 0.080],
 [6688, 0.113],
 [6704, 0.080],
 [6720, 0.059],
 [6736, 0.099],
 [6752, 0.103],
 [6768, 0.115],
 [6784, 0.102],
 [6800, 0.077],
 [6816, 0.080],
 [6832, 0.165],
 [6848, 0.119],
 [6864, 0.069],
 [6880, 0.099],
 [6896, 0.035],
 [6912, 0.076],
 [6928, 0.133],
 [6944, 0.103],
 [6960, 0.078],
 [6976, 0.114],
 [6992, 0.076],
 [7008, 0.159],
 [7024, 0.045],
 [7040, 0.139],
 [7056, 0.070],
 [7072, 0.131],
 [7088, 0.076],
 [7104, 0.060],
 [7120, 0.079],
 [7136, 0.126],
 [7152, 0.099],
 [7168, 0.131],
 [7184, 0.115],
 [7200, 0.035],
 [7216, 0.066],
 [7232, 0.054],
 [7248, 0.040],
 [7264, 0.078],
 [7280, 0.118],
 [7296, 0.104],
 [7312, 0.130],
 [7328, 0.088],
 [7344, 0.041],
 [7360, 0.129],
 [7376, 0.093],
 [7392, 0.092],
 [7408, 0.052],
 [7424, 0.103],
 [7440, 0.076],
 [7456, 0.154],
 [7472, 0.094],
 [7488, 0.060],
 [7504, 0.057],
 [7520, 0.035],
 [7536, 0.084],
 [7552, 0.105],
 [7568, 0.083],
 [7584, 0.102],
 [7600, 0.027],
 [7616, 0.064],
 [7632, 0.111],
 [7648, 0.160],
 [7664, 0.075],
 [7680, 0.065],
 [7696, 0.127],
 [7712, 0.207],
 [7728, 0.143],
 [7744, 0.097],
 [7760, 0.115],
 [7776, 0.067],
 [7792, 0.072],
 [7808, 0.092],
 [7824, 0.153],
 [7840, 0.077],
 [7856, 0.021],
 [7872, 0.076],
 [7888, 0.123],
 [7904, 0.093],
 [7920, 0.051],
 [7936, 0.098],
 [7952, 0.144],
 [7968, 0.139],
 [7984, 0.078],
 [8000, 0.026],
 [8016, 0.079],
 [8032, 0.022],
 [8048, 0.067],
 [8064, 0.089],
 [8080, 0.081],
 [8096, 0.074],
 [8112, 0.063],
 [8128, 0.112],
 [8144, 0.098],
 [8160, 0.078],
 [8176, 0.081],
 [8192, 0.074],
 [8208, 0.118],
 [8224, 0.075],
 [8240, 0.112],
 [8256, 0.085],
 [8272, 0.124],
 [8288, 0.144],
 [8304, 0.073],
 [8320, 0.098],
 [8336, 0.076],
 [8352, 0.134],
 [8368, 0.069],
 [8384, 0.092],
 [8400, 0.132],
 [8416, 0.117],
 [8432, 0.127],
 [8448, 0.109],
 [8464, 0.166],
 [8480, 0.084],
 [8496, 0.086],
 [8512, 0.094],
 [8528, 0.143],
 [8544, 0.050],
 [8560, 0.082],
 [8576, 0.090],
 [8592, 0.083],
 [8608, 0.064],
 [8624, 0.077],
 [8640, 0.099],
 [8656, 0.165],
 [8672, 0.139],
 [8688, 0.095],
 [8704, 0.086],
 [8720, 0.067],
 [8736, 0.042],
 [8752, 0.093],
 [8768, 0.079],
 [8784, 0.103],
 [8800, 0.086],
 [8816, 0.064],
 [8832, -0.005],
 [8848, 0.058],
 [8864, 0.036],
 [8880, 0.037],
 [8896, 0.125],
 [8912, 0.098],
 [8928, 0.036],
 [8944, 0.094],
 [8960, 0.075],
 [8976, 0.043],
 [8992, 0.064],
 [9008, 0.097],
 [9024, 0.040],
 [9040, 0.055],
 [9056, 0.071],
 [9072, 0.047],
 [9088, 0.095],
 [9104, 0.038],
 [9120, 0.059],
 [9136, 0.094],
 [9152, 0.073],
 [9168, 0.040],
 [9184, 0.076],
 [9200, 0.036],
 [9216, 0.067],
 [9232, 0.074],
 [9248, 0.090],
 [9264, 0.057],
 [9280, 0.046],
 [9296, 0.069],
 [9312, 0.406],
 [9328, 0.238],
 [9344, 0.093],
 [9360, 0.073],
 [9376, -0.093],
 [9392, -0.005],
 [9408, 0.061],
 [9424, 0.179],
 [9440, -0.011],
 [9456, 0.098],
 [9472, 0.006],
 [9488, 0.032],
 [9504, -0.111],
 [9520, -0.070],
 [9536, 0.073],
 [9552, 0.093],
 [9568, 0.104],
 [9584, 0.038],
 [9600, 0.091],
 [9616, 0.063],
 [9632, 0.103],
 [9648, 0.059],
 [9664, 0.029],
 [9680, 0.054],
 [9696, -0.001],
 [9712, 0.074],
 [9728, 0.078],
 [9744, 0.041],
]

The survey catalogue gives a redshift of 0.70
